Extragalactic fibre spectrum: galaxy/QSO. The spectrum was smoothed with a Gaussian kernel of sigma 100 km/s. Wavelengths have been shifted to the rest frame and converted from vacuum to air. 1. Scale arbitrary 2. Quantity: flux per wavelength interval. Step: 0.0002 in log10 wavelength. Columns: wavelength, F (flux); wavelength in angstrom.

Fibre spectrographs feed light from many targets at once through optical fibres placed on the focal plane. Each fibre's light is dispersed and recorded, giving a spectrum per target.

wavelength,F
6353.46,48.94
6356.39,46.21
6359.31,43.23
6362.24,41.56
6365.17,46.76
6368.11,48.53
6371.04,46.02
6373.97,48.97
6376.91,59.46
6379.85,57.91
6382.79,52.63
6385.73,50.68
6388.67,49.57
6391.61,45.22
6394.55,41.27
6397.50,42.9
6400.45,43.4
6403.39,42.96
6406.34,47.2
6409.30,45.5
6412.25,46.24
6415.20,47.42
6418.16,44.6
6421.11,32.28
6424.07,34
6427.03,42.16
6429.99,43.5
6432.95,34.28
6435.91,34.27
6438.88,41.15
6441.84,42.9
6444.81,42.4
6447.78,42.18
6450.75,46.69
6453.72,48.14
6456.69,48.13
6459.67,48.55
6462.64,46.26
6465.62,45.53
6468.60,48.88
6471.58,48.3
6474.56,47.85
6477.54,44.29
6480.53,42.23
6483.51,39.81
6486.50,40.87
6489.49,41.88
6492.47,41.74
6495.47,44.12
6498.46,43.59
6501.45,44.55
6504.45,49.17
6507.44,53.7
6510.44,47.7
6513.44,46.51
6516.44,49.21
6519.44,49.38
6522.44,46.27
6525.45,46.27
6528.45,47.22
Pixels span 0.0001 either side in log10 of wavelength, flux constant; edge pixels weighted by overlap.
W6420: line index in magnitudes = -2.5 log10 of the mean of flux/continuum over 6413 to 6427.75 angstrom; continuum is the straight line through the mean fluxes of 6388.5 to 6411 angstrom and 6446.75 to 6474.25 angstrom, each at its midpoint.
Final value 0.13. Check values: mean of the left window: 44.5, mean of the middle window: 40.3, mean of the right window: 47.1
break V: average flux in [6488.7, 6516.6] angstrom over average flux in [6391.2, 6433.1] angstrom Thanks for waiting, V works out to 1.09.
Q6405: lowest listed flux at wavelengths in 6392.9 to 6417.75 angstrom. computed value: 41.27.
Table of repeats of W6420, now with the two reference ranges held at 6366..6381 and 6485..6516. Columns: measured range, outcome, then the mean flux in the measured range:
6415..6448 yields 0.23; 39.7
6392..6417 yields 0.13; 44.6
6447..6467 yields 0.02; 46.7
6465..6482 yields 0.02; 46.2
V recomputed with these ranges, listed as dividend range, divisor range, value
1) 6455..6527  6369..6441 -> 1.03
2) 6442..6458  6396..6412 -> 1.02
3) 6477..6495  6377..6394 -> 0.81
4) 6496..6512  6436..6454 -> 1.11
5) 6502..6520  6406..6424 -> 1.14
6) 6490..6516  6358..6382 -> 0.94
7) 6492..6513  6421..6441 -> 1.23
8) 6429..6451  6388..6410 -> 0.91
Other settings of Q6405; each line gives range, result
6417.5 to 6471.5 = 32.28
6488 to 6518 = 41.74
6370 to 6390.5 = 46.02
